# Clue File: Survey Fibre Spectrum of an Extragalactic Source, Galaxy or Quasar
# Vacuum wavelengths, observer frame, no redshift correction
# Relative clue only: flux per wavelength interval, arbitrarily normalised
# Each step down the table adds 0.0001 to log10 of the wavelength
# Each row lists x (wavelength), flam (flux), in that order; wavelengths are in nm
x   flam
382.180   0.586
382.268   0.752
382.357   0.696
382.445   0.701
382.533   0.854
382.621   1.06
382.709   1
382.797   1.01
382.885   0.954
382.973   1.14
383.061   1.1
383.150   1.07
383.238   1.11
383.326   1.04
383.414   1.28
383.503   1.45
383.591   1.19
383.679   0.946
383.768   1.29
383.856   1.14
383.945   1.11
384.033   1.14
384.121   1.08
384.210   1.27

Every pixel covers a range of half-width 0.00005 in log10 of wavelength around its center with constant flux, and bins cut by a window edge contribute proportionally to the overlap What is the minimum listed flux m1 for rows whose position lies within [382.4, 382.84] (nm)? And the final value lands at 0.701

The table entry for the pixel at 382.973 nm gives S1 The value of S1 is 1.14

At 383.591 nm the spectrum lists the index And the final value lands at 1.19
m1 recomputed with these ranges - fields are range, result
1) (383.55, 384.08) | 0.946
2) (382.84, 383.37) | 0.954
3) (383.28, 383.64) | 1.04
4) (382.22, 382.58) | 0.696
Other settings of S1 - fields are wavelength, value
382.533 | 0.854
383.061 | 1.1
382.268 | 0.752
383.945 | 1.11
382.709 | 1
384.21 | 1.27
